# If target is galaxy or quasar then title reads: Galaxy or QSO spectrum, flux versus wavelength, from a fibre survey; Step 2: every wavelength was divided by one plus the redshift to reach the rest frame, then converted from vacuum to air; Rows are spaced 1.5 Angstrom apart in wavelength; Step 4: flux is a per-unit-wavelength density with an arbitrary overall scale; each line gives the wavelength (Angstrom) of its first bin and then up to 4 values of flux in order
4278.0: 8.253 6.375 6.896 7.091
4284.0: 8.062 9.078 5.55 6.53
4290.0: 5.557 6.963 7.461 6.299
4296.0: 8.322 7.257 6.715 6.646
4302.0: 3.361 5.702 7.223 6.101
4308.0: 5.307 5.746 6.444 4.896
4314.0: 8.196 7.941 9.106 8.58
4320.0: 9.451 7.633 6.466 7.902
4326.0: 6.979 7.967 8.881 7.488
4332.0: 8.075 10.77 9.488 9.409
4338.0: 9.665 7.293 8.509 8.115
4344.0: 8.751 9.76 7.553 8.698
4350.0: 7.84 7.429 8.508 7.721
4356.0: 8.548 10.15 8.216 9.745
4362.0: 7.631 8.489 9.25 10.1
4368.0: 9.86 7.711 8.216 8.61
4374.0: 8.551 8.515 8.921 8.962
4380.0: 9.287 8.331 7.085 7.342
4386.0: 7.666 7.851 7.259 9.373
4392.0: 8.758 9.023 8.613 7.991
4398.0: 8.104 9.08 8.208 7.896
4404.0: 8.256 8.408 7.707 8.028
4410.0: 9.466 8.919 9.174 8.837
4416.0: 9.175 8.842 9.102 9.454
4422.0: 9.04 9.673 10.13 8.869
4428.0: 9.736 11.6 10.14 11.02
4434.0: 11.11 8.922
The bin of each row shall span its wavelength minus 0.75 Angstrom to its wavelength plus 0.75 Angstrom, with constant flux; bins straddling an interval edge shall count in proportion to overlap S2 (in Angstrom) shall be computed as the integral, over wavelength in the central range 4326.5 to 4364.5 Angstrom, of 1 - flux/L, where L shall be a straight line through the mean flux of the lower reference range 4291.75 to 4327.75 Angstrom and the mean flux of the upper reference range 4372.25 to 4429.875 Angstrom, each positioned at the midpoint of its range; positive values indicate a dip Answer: -4.7 Angstrom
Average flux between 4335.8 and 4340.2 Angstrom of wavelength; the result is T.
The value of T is 8.8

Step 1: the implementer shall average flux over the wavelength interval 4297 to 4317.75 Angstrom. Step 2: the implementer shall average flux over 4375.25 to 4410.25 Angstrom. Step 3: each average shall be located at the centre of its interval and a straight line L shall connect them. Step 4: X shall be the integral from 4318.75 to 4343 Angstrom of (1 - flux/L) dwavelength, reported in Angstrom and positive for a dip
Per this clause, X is -4.9 Angstrom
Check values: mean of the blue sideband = 6.46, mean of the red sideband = 8.32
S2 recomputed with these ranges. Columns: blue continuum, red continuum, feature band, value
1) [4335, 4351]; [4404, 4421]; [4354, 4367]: -0.4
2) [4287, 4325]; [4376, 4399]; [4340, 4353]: -1.3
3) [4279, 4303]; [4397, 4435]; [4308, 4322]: -0.4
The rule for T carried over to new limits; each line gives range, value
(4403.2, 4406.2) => 8.32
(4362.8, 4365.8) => 8.9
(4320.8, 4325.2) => 7.32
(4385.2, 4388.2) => 7.75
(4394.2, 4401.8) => 8.4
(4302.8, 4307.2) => 6.35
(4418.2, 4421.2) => 9.27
